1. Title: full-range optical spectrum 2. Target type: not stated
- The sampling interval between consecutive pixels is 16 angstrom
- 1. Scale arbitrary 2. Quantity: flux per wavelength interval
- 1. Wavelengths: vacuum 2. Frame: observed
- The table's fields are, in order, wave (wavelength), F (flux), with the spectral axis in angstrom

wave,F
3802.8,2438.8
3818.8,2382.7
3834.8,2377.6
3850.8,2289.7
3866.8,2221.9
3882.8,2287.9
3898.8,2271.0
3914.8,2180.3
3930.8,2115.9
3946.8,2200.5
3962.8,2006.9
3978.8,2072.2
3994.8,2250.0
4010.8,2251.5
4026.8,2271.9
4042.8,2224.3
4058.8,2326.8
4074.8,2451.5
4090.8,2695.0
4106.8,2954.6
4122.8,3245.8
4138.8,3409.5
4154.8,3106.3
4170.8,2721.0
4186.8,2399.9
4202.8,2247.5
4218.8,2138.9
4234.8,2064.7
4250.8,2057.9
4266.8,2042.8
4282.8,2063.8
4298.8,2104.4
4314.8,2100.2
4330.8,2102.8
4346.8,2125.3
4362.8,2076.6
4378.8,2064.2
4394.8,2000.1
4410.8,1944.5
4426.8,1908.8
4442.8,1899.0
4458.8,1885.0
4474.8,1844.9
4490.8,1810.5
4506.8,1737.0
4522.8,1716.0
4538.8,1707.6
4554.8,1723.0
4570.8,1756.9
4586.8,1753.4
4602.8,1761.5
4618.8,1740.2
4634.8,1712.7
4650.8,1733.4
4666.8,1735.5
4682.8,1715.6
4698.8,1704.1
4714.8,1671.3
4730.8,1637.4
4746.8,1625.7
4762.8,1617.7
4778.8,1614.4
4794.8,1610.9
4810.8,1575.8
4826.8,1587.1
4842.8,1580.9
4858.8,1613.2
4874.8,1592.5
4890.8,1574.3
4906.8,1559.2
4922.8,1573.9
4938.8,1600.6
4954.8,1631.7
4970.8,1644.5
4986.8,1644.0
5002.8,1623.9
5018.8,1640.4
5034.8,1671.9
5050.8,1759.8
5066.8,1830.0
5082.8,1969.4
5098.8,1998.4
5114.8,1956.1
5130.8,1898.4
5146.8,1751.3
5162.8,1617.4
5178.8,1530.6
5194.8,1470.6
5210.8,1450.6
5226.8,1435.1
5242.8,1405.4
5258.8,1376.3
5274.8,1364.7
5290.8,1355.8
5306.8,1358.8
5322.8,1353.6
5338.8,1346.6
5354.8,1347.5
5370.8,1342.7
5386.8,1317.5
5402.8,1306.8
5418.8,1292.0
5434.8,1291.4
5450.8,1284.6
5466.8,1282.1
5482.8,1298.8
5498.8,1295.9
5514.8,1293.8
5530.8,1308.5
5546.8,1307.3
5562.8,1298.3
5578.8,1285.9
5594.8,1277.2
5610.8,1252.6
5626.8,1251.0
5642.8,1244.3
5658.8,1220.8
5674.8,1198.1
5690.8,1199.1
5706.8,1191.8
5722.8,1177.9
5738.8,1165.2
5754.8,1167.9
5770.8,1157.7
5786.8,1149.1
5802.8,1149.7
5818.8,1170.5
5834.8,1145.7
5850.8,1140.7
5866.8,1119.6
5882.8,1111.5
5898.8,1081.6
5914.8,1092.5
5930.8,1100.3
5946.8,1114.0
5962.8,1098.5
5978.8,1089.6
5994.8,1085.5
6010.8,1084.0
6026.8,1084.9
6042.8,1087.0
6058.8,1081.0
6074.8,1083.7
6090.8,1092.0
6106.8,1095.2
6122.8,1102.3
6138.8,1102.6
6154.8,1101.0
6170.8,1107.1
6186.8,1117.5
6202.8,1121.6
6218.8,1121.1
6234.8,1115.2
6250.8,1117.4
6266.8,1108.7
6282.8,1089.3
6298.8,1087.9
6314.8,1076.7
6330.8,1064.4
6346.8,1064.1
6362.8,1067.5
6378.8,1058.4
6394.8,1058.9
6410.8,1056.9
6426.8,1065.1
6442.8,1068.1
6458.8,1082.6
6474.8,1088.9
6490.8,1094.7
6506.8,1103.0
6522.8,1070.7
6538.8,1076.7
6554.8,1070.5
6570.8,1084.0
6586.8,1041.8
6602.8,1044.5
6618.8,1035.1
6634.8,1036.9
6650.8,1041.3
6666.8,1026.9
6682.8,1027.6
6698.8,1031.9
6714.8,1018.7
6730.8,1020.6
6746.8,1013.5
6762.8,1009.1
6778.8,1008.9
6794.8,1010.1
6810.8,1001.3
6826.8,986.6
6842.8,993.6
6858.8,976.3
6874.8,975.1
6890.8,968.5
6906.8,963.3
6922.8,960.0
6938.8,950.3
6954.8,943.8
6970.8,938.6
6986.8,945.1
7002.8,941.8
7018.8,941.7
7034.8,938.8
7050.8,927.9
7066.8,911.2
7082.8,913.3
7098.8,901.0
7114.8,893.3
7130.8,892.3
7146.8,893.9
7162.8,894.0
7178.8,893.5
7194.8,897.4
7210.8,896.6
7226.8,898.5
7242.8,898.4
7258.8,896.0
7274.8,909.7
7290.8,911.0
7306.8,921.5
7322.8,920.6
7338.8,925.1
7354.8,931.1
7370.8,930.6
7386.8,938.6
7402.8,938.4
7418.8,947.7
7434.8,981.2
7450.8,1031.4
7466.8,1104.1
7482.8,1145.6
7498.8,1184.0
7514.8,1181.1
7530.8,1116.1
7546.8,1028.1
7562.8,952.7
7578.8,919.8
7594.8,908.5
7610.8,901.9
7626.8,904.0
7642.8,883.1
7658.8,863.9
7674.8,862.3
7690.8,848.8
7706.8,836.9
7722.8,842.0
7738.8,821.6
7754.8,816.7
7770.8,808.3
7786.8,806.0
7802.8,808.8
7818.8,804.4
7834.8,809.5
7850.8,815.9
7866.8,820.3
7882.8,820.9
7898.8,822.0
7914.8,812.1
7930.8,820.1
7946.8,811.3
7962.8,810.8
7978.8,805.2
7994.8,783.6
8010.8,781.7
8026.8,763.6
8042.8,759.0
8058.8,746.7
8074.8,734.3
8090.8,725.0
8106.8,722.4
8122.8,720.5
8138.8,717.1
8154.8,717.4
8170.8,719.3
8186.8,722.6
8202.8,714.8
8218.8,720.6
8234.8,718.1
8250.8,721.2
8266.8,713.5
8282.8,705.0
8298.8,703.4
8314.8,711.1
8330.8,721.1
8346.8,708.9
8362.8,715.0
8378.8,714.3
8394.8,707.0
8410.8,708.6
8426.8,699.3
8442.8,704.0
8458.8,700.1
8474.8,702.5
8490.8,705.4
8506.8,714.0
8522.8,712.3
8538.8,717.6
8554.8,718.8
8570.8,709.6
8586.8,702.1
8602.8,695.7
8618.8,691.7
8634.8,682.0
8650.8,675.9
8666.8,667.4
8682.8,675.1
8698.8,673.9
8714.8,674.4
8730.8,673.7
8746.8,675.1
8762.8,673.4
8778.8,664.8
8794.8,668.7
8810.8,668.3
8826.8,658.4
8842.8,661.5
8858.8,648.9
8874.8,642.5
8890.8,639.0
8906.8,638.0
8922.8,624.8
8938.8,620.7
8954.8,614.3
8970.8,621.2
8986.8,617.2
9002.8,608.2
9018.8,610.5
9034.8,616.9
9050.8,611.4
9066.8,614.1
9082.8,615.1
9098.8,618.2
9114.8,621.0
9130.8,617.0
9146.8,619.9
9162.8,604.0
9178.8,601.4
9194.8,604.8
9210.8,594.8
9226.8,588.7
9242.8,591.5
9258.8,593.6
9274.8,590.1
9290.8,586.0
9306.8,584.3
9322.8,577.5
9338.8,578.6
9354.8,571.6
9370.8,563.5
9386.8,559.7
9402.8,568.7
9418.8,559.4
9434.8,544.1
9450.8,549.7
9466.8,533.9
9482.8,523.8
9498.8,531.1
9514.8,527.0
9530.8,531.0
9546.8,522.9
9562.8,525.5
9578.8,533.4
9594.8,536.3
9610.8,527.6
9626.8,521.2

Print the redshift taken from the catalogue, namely 1.677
